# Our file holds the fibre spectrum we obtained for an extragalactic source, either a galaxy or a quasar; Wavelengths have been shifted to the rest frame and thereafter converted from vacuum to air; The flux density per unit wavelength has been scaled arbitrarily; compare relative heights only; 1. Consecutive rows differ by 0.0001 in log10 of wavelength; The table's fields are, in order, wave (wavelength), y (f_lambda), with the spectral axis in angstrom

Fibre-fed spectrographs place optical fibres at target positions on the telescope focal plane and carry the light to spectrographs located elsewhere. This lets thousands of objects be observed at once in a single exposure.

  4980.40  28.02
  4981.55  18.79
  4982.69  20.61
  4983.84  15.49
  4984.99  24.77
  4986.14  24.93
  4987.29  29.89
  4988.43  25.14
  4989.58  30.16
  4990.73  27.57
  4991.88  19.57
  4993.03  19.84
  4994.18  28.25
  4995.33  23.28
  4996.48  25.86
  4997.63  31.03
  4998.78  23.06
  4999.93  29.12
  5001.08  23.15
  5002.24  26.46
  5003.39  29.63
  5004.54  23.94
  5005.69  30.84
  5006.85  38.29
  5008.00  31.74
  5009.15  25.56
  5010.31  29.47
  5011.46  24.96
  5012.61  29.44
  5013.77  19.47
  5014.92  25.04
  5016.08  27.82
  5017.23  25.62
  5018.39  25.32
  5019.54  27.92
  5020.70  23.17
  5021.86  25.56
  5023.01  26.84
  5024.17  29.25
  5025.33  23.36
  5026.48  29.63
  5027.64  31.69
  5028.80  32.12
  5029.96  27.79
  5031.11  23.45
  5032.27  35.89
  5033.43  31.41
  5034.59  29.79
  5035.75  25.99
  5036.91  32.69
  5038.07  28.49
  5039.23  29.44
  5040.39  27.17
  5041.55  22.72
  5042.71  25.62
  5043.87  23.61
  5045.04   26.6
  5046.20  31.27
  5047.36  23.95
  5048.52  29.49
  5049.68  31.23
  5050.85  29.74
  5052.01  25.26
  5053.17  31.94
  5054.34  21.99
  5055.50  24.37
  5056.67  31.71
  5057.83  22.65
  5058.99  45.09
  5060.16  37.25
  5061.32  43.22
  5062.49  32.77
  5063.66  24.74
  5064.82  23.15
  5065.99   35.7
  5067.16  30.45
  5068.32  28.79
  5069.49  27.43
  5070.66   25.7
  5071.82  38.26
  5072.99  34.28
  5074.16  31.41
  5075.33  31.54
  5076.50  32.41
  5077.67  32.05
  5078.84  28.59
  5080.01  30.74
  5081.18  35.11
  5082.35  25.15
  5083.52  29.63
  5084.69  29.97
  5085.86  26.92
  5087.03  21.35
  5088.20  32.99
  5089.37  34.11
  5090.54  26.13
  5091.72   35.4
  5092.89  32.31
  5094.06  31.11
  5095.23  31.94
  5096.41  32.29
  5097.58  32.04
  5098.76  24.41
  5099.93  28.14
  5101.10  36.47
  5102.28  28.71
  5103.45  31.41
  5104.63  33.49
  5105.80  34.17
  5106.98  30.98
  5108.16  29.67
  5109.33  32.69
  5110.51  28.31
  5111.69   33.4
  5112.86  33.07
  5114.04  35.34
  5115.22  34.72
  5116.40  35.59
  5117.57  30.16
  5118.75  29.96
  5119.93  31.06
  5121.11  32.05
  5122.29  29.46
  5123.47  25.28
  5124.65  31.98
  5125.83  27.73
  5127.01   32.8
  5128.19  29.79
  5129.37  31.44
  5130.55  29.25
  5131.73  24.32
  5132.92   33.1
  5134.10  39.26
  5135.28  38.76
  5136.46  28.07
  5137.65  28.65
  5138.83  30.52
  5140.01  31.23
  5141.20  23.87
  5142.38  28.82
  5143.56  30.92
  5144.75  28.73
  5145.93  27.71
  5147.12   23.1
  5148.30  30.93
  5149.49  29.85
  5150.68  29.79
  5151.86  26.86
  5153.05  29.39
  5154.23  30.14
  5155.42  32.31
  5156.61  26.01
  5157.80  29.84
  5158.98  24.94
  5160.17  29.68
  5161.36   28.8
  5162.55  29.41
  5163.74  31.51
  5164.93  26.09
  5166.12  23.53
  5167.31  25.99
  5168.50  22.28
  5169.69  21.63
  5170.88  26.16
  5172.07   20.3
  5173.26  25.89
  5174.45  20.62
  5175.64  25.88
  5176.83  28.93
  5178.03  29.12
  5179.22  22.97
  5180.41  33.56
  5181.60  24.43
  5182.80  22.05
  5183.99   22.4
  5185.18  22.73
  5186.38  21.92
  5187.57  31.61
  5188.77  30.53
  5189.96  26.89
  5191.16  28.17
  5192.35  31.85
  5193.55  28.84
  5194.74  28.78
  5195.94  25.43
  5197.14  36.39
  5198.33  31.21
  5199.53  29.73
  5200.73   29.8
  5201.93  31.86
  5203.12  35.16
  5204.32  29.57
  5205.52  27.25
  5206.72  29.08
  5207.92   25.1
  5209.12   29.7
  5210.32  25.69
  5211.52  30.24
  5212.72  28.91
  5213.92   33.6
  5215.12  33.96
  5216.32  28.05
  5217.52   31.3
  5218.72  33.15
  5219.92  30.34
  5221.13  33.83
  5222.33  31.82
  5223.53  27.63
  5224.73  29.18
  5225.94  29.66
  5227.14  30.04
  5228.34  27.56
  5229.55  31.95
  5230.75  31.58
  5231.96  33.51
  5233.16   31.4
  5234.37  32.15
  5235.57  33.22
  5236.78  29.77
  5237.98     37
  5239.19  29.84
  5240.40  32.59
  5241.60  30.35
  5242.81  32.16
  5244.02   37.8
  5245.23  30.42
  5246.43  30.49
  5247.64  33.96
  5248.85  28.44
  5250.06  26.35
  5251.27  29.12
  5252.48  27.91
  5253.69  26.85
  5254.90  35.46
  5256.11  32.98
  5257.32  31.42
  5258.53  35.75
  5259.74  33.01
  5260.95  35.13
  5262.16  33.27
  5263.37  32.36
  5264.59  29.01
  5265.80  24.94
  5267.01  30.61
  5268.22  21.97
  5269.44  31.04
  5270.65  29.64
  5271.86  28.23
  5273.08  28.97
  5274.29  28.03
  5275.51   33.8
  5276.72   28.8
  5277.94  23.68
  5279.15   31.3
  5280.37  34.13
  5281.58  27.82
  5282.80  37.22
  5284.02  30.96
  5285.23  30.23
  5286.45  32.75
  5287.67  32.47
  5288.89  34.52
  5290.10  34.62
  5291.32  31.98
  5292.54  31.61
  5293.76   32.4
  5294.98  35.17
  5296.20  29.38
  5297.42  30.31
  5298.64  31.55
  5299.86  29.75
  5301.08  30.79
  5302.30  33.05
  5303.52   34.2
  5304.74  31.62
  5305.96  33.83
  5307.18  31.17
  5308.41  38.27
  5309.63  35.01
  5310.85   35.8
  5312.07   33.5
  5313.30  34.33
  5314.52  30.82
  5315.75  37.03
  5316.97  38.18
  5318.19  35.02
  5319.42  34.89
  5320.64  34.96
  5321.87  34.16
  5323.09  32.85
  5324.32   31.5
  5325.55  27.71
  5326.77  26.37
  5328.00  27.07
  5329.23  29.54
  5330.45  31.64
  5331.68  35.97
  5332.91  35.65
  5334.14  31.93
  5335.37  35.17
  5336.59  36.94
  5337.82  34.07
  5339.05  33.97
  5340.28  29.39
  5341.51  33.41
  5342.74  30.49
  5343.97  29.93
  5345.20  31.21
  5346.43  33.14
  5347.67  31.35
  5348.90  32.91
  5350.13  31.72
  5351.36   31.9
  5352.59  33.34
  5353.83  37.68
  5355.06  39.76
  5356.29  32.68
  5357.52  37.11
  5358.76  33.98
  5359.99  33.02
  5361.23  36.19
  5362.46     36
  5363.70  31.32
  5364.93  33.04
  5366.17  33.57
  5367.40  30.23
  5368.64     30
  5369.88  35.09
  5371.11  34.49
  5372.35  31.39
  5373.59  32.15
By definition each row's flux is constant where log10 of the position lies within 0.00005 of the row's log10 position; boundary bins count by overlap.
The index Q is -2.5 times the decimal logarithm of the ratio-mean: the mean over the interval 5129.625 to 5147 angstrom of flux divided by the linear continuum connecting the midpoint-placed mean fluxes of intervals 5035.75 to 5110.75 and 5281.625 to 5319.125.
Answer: 0.03 mag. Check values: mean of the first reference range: 30.1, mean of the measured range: 30.1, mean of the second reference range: 33.2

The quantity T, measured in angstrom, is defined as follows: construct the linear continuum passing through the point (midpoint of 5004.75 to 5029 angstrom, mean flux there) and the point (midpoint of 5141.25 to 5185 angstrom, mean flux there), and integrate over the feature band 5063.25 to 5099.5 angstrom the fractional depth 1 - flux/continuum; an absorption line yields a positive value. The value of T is -3.9 angstrom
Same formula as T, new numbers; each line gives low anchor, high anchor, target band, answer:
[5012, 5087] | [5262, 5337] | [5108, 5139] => -1.6 angstrom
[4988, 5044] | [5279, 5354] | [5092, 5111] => -1.6 angstrom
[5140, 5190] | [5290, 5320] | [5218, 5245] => -1.5 angstrom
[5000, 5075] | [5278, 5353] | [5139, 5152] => 0.8 angstrom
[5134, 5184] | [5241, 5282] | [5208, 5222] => -0.7 angstrom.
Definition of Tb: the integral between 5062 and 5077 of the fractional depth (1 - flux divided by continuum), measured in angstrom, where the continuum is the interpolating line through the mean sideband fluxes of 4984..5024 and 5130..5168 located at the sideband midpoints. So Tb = -1.5 angstrom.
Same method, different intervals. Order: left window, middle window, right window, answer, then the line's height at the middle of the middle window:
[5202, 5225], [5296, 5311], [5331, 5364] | 0.0 angstrom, 32.6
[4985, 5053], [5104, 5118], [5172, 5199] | -2.8 angstrom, 27.2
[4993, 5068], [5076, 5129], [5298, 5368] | -2.6 angstrom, 29.4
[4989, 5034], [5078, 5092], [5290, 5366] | -0.5 angstrom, 28.6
